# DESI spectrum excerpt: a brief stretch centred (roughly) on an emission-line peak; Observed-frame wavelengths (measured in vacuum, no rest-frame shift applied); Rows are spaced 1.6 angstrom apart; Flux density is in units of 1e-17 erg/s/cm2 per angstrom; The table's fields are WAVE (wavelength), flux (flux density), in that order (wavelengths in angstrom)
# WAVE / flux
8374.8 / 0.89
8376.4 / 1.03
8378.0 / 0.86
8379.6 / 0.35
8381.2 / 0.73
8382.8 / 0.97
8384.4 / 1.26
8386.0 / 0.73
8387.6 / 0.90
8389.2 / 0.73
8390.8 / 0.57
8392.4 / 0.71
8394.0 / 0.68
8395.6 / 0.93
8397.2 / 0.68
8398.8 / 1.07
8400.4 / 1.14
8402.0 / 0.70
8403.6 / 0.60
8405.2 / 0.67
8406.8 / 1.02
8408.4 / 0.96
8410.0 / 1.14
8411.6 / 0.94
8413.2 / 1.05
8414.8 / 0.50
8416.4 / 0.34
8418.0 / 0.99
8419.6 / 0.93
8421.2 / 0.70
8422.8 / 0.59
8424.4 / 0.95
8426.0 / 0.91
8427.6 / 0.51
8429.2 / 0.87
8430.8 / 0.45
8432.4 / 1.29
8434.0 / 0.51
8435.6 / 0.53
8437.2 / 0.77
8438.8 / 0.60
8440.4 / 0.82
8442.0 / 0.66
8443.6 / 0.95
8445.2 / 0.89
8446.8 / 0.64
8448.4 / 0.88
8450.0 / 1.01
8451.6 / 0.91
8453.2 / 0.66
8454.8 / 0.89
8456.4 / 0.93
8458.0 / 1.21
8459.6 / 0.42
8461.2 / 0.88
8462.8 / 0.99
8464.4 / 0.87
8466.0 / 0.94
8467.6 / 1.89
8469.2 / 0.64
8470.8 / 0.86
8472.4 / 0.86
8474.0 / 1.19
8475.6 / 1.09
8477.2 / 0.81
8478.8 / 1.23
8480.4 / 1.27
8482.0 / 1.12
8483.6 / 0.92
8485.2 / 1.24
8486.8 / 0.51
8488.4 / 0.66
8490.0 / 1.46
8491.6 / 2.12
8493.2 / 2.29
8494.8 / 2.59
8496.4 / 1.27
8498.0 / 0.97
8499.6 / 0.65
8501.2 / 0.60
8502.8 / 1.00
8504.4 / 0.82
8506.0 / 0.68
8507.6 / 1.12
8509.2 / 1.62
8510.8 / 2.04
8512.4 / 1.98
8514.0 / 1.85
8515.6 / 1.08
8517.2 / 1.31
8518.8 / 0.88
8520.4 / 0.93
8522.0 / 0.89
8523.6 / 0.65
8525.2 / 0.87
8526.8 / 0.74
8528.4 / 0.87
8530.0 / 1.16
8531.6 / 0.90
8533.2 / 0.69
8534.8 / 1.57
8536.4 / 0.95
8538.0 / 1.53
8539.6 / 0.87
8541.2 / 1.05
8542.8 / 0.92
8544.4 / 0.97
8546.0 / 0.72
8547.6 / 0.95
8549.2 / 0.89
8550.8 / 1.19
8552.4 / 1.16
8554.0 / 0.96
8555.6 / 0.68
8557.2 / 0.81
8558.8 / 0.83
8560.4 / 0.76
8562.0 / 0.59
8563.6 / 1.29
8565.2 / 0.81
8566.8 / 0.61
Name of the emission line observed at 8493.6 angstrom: [S II] 6716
